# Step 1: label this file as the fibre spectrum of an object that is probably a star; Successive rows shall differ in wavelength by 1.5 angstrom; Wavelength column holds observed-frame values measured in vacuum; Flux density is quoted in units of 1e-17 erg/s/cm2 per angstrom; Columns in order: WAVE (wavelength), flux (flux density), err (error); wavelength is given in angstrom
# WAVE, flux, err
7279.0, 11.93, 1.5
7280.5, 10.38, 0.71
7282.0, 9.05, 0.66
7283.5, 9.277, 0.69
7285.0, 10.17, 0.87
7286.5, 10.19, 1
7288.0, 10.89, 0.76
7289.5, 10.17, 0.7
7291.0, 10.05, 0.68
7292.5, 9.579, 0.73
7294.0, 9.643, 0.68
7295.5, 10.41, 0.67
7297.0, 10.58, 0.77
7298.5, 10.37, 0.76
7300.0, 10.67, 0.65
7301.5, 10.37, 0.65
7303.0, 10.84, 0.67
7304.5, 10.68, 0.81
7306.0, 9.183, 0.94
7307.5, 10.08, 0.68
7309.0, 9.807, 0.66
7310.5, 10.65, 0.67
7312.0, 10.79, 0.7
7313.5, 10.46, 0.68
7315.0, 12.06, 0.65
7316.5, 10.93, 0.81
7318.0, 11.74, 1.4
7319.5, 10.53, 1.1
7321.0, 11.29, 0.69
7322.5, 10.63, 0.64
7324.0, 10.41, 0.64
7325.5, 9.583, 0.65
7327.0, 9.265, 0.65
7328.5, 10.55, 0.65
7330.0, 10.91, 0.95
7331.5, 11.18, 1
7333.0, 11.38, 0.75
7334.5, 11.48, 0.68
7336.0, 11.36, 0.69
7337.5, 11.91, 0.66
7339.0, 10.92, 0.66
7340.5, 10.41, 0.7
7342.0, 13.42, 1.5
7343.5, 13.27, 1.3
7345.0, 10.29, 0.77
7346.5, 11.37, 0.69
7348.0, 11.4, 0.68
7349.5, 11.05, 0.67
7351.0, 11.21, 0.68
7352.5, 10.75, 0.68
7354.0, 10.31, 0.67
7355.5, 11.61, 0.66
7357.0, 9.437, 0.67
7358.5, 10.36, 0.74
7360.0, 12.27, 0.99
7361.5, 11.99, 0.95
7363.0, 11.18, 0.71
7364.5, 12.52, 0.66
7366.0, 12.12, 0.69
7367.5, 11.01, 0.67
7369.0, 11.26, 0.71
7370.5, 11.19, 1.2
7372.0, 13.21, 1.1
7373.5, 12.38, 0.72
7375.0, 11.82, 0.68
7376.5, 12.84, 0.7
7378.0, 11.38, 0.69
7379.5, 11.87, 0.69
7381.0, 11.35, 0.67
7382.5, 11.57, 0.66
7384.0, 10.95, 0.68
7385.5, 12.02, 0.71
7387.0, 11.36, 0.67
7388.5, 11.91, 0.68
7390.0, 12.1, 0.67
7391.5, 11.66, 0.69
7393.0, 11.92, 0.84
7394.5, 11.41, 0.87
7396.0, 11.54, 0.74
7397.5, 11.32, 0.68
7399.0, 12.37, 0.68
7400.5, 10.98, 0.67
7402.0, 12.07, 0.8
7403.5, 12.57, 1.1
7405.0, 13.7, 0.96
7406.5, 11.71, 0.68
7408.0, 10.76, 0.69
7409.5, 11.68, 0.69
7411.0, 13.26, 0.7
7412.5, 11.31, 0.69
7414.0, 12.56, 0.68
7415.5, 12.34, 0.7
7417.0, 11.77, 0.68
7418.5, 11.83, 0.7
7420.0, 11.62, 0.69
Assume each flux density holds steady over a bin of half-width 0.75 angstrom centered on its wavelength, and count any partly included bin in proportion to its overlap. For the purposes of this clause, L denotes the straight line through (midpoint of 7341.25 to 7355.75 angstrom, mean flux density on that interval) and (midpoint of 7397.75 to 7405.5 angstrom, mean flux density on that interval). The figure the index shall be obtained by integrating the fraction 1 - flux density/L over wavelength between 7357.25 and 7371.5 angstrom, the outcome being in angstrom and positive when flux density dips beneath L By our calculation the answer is 0.2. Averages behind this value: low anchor 11.5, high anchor 12.2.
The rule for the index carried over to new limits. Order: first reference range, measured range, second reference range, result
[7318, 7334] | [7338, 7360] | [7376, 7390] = -0.23 angstrom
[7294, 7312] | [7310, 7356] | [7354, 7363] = -1.47 angstrom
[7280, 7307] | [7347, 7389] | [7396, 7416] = -0.44 angstrom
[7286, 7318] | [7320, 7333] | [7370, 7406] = 0.38 angstrom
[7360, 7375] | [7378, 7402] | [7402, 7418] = 0.80 angstrom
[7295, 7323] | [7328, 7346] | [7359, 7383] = -0.39 angstrom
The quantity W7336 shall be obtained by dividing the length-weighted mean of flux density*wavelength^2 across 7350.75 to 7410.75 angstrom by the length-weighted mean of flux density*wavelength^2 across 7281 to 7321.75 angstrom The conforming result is 1.15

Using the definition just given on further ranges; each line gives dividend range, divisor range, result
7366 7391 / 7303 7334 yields 1.13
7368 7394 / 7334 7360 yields 1.06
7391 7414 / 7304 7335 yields 1.14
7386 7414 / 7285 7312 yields 1.19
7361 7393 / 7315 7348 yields 1.07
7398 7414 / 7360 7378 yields 1.02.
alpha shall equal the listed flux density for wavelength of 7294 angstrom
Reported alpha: 9.643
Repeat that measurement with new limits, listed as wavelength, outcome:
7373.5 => 12.38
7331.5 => 11.18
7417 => 11.77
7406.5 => 11.71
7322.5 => 10.63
